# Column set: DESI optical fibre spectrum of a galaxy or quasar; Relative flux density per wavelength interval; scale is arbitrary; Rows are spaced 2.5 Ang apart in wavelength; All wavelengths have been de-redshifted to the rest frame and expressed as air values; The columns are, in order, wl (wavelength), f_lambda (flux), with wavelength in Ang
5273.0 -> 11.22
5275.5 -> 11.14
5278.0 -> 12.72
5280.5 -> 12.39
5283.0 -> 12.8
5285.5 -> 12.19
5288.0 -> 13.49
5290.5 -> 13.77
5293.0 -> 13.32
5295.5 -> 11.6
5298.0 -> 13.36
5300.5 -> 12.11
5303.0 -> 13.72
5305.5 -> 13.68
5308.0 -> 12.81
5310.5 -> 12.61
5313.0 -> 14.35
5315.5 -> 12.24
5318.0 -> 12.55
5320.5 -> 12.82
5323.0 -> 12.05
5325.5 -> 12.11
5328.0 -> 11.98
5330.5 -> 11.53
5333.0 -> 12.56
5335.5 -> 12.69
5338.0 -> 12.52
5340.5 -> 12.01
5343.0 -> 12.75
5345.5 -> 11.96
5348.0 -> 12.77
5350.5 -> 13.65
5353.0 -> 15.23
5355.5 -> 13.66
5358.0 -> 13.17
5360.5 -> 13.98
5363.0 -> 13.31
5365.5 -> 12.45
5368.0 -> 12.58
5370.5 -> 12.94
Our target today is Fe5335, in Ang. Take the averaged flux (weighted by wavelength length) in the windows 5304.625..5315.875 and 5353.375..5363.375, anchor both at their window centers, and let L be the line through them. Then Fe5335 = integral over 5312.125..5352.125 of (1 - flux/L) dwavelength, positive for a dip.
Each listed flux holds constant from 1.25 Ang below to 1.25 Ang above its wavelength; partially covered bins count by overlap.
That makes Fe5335 2.6 Ang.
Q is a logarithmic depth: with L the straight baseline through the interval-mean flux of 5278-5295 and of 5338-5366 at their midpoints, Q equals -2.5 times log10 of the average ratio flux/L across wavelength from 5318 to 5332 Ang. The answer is 0.079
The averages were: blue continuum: 12.9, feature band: 12.1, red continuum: 13.2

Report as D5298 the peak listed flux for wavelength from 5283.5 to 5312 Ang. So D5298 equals 13.77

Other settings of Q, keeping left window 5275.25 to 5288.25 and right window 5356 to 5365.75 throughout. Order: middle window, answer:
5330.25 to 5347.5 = 0.06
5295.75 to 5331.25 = 0.01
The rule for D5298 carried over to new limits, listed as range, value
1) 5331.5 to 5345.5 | 12.75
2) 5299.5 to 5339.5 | 14.35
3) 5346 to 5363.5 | 15.23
